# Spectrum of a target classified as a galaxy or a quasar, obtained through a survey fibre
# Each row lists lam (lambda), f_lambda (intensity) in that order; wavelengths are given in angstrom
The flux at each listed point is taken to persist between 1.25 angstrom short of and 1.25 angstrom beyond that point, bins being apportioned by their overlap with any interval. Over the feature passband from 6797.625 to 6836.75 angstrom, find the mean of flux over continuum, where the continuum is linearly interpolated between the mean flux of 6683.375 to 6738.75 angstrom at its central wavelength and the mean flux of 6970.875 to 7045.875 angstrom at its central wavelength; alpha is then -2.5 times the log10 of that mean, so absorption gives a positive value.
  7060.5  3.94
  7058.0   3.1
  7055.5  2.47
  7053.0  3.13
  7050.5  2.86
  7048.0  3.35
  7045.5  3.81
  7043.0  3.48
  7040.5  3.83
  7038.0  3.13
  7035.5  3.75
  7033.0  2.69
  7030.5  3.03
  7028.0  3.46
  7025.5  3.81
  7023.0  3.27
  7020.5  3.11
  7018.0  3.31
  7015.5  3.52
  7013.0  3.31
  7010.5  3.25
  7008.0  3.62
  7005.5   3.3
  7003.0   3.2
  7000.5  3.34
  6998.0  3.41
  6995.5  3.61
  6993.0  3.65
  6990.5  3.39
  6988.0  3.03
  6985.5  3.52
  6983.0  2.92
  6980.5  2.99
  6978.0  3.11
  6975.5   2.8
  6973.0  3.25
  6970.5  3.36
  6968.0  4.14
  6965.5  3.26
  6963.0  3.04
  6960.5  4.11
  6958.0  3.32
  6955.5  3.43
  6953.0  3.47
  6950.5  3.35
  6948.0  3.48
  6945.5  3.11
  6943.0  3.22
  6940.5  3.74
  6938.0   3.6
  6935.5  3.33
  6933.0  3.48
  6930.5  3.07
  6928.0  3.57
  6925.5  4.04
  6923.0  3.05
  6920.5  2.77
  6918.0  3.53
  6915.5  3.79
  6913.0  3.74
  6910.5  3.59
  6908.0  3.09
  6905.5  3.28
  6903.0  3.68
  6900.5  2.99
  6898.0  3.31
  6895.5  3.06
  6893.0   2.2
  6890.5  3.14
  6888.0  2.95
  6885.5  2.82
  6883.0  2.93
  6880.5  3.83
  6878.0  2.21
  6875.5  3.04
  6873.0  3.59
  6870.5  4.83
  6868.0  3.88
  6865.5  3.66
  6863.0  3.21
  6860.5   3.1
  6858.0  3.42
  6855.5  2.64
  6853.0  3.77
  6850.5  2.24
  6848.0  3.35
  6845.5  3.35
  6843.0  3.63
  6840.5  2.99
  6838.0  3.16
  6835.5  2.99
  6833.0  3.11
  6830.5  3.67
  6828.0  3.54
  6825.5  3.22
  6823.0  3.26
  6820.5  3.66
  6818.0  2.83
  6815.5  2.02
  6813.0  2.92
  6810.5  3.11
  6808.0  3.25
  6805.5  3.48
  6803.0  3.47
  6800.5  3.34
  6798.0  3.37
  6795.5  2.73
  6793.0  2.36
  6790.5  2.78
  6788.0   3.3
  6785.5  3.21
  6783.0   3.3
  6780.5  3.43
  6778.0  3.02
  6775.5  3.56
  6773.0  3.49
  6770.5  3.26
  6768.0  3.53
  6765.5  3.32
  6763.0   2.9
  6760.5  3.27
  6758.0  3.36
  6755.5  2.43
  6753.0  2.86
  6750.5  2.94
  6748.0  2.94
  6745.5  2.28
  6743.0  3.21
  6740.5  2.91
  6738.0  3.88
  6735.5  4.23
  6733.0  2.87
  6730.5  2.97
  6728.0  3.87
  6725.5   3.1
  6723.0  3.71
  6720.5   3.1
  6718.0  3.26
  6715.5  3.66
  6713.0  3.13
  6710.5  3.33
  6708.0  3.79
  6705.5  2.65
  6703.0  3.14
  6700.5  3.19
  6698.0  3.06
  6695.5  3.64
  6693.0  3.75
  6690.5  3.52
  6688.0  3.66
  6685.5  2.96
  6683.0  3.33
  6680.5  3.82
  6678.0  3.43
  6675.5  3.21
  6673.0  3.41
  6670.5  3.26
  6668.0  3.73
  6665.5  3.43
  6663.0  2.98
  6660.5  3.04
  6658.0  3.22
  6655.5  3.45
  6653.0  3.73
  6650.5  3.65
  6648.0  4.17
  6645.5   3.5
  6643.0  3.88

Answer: 0.05 mag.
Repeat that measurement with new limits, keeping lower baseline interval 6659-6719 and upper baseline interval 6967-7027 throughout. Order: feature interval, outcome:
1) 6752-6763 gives 0.128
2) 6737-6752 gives 0.115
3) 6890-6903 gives 0.118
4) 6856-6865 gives 0.038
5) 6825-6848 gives 0.014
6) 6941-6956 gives -0.006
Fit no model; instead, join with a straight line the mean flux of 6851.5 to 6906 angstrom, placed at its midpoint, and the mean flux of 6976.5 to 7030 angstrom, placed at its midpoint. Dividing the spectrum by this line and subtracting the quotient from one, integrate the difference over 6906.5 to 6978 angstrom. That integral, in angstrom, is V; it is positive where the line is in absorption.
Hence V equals -2.67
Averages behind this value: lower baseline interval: 3.25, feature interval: 3.41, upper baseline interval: 3.33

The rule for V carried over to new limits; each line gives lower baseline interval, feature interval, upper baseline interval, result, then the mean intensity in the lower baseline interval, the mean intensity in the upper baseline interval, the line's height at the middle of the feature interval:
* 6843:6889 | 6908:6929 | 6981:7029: -1.1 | 3.28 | 3.36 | 3.31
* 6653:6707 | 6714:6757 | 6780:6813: 0.8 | 3.34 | 3.15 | 3.25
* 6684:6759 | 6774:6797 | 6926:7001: 1.4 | 3.25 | 3.38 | 3.28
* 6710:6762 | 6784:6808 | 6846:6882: 1.0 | 3.2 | 3.34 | 3.27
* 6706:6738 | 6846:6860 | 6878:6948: 0.9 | 3.42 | 3.28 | 3.32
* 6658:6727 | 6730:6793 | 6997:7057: 3.4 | 3.34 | 3.31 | 3.34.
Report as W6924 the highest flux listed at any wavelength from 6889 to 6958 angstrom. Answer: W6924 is 4.04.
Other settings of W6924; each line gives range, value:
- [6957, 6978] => 4.14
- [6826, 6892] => 4.83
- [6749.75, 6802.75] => 3.56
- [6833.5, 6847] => 3.63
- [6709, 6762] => 4.23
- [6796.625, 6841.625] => 3.67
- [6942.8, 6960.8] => 4.11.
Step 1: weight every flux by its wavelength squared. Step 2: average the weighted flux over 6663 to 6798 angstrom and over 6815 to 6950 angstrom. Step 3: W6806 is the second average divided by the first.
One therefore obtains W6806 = 1.06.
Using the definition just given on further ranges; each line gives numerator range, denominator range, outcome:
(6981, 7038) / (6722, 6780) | 1.12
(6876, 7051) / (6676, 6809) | 1.09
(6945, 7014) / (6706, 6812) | 1.11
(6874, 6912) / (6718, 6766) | 1.02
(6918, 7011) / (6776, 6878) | 1.09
